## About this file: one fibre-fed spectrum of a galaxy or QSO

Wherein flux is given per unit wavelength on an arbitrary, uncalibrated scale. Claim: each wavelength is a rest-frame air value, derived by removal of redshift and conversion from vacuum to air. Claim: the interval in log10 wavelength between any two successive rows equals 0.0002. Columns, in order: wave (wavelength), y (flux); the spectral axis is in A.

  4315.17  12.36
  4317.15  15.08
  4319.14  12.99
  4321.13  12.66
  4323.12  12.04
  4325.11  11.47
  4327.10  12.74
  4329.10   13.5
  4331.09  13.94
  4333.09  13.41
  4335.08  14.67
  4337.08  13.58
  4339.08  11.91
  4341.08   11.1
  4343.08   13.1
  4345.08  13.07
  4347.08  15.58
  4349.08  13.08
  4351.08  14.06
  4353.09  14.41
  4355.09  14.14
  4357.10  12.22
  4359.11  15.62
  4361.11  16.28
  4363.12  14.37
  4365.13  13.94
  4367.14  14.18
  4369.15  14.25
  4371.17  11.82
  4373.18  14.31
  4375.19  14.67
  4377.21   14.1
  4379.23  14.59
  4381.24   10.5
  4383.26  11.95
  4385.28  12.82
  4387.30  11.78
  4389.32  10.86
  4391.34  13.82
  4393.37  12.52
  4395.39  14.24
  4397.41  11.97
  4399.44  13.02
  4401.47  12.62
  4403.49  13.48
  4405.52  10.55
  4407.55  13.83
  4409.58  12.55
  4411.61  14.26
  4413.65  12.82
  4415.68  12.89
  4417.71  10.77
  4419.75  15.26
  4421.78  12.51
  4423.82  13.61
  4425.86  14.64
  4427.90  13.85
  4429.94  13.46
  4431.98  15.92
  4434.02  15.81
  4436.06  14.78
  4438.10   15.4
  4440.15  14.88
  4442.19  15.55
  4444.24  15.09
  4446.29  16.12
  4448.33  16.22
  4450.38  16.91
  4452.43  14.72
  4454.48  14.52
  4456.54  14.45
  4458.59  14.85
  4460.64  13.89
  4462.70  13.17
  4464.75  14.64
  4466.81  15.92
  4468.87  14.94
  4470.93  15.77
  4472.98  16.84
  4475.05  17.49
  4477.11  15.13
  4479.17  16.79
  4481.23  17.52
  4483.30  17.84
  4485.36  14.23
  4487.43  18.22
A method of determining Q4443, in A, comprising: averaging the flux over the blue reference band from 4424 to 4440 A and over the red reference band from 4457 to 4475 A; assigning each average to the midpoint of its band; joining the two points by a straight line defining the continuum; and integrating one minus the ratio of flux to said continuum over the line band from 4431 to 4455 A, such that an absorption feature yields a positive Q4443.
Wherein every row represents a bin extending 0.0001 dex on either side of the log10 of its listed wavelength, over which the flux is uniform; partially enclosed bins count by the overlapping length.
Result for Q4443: -1.0 A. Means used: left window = 14.8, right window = 15.1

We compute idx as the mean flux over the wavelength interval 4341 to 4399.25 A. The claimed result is 13.5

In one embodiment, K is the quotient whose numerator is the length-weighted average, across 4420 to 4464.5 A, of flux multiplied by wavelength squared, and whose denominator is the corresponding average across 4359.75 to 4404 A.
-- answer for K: 1.14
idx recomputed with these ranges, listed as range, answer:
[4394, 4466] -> 14.1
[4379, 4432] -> 12.9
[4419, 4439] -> 14.5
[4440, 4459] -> 15.4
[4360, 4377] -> 14.2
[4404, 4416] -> 12.8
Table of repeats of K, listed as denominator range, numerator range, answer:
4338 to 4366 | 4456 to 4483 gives 1.19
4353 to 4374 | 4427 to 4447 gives 1.10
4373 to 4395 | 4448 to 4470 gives 1.20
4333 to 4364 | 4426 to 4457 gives 1.15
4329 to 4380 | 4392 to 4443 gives 1.01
